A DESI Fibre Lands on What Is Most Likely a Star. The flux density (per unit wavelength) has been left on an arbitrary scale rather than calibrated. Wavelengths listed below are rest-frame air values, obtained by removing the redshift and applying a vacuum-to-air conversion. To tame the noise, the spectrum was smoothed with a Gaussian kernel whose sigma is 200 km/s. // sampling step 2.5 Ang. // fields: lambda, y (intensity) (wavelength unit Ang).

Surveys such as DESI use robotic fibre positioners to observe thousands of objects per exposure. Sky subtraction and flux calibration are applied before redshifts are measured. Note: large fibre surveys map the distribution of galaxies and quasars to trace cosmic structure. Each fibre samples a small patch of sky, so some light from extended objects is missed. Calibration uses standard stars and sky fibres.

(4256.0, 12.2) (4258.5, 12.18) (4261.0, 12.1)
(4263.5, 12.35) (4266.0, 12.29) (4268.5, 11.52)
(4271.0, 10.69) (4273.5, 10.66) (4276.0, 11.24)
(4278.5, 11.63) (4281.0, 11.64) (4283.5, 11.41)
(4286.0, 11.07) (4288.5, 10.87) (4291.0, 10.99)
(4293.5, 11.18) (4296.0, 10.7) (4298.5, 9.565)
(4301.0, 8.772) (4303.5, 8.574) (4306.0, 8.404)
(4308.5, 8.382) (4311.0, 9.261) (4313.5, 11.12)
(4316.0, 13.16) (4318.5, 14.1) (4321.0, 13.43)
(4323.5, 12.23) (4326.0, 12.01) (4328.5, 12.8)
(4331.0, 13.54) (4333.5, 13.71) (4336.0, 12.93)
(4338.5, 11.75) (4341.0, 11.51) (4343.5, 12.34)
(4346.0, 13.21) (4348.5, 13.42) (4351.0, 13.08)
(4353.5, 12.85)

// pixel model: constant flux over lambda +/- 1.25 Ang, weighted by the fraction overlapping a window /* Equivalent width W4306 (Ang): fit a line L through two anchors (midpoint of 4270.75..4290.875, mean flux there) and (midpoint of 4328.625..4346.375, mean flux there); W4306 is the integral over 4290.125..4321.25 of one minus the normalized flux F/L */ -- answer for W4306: 3.6 Ang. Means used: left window 11.2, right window 12.7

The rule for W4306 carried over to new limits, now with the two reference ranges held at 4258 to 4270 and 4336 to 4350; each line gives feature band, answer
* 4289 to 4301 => 1.8 Ang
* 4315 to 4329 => -0.7 Ang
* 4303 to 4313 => 2.8 Ang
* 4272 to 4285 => 0.9 Ang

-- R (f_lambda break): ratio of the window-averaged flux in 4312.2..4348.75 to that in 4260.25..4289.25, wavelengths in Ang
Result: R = 1.11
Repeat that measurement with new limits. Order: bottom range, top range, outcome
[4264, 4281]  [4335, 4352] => 1.10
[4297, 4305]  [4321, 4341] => 1.41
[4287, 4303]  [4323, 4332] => 1.23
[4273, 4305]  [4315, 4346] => 1.21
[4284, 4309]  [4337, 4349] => 1.25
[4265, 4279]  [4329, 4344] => 1.12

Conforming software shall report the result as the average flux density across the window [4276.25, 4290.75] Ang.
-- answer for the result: 11.3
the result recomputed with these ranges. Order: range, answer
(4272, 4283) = 11.3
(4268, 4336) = 11.2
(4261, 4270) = 12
